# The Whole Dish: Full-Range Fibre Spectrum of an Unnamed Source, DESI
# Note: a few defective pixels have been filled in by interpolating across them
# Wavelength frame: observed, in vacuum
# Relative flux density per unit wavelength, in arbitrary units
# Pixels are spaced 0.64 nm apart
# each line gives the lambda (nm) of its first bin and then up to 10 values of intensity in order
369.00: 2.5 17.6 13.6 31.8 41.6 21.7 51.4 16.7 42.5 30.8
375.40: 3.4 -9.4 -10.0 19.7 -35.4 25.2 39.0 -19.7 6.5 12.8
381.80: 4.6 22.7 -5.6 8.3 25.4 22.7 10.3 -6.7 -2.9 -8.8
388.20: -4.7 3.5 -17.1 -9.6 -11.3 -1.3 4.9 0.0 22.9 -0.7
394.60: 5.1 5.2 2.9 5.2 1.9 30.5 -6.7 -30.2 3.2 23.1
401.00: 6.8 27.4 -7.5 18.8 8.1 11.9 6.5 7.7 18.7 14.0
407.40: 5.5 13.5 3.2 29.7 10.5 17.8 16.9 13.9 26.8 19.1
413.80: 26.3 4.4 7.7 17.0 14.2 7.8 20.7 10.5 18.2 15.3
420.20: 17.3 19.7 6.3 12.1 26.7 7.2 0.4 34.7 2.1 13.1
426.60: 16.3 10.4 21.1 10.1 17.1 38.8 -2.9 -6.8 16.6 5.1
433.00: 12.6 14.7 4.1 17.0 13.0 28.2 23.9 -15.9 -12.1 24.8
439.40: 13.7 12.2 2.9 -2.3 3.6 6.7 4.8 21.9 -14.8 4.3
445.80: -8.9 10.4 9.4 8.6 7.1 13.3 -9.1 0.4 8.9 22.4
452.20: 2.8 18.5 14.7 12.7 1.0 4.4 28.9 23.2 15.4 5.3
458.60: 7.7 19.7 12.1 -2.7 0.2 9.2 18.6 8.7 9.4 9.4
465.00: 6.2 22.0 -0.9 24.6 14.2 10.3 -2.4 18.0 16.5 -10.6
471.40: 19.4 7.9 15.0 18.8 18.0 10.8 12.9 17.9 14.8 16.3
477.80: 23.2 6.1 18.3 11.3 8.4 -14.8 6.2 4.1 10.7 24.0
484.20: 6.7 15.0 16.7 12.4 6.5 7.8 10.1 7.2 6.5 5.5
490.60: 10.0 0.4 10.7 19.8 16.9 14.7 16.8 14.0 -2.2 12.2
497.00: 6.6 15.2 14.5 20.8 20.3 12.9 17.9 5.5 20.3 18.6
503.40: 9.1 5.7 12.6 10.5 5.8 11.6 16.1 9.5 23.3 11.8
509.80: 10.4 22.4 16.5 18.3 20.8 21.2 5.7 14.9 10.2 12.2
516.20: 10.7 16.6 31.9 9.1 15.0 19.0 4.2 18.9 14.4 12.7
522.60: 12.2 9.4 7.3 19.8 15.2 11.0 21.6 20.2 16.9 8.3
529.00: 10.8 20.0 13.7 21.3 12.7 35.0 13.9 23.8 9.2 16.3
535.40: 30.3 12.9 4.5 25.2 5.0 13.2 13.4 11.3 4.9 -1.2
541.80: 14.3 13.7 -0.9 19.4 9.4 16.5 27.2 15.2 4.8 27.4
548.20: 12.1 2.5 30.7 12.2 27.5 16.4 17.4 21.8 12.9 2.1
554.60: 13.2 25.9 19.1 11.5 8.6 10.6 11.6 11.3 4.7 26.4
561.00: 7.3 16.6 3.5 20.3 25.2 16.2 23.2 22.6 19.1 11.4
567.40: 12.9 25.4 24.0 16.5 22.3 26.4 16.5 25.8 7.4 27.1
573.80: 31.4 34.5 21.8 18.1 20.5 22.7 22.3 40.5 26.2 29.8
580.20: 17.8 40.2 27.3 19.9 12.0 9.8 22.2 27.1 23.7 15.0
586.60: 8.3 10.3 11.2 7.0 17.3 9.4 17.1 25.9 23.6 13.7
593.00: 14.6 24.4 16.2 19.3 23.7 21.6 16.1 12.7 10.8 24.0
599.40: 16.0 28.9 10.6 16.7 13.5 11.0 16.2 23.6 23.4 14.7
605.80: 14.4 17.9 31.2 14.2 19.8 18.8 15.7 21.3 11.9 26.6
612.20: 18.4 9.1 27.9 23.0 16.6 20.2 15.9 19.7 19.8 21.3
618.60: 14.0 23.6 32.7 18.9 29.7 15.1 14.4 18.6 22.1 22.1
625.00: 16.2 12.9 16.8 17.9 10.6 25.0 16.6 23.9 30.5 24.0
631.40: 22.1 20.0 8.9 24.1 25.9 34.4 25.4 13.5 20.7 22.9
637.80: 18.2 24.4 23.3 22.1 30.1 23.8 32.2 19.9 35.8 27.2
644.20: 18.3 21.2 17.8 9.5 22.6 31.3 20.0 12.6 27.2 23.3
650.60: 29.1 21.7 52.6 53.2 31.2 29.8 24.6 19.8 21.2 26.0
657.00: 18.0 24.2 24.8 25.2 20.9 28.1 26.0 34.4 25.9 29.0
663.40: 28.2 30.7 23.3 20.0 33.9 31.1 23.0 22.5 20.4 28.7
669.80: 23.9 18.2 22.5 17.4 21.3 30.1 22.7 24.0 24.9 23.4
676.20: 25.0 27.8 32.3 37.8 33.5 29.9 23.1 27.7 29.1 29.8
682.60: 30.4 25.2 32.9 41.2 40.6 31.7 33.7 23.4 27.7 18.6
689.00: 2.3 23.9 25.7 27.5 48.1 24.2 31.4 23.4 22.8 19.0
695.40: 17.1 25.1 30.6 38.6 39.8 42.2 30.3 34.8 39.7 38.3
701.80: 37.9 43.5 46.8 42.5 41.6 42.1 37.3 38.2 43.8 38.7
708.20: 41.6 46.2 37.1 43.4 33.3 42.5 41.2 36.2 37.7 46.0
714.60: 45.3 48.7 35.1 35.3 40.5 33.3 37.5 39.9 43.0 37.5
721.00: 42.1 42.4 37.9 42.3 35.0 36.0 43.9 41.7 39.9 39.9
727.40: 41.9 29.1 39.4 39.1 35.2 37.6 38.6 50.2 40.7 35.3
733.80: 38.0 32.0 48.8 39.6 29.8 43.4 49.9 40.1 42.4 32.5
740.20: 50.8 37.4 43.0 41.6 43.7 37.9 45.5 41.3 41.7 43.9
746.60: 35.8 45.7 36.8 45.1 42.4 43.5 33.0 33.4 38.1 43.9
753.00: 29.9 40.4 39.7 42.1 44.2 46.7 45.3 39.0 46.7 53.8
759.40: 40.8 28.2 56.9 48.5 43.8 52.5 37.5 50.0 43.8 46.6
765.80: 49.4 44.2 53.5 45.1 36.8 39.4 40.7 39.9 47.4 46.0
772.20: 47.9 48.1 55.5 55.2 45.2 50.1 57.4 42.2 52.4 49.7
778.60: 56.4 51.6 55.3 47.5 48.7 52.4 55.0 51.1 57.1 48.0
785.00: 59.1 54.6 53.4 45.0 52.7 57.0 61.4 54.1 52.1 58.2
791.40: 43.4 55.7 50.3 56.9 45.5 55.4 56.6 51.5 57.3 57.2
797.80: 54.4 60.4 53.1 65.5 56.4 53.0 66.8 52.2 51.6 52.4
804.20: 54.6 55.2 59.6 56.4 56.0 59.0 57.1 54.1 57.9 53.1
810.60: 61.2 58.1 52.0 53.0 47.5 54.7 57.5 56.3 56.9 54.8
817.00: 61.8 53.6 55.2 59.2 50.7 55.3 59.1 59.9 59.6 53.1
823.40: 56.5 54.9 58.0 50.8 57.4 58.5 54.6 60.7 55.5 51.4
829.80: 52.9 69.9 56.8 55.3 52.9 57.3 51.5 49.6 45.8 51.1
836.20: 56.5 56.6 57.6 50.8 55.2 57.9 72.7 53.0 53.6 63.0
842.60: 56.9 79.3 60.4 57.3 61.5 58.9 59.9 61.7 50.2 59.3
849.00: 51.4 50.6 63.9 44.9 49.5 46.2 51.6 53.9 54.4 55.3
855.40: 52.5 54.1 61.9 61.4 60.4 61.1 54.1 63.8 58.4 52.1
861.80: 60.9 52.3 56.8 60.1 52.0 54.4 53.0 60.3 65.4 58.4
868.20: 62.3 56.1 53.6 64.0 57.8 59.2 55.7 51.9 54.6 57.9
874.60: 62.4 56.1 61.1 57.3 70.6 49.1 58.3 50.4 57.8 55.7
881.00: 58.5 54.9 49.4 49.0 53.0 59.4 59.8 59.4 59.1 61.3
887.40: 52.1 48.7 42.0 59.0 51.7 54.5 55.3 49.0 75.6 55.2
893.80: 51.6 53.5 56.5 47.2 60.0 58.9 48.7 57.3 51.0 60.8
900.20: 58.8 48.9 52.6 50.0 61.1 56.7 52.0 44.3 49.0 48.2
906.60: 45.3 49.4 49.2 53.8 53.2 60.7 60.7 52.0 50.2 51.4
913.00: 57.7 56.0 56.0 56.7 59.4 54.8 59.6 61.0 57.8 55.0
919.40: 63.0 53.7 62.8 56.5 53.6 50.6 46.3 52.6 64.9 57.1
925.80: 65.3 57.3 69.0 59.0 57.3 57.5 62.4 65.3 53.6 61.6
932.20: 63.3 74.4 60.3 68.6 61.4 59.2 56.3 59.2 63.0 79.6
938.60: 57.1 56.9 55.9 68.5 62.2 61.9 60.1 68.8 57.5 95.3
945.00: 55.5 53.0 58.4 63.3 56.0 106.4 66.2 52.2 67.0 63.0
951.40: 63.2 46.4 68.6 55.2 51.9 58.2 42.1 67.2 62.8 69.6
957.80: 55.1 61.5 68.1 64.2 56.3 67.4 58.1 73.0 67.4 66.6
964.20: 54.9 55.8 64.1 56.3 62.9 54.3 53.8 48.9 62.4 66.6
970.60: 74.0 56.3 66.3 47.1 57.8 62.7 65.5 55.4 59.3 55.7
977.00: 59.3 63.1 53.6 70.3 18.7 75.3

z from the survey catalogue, 0.750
